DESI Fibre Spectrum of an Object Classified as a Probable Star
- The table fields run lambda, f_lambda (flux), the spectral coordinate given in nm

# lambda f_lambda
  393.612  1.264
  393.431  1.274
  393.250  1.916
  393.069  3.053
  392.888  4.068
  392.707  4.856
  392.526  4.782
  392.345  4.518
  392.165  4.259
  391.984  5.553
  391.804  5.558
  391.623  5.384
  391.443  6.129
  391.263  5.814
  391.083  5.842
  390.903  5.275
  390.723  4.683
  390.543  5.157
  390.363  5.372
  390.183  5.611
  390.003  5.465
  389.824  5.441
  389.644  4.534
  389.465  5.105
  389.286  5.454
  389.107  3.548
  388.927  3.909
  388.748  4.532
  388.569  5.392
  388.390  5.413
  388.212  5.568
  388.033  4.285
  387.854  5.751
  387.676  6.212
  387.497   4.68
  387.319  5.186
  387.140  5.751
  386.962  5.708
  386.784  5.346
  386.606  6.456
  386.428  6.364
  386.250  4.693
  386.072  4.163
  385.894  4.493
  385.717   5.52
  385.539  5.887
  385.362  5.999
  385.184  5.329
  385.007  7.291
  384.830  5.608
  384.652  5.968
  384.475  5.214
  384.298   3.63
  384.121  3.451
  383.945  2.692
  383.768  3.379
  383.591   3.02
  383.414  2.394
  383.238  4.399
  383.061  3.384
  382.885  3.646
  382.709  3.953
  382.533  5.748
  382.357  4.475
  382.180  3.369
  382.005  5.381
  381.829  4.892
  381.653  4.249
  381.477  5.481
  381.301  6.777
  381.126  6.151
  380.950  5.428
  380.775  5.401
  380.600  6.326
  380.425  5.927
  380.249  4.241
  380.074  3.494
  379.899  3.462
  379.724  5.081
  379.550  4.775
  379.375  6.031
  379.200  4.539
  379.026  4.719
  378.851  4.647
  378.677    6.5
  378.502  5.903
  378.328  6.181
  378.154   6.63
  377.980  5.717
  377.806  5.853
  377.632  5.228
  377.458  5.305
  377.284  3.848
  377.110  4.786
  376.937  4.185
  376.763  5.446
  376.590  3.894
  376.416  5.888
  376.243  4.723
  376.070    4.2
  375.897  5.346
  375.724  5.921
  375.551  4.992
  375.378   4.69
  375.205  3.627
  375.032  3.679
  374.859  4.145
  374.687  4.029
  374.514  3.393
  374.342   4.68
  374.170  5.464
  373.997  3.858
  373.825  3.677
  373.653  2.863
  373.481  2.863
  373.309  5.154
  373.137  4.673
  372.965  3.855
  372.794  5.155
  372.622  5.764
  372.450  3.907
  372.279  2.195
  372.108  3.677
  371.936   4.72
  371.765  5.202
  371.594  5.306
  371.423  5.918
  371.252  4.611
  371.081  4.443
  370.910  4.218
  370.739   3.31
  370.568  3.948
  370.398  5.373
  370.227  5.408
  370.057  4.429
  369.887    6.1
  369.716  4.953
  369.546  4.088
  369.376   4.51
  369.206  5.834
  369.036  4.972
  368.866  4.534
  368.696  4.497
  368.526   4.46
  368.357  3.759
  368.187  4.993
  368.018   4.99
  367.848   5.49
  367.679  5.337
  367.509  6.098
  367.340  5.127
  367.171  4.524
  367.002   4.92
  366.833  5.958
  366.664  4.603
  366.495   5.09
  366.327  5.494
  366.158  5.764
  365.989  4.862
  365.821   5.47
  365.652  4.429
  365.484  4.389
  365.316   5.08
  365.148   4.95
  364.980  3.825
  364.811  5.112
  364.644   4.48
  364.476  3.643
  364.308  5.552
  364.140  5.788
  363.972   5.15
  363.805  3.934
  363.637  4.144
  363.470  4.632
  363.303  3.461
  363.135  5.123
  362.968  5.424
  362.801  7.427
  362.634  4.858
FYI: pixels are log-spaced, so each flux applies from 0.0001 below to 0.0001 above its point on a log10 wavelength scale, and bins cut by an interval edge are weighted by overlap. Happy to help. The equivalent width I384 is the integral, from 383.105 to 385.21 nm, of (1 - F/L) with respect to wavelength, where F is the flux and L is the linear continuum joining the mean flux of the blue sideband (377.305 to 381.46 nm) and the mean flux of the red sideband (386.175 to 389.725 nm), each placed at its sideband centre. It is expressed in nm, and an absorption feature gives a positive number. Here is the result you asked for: 0.38 nm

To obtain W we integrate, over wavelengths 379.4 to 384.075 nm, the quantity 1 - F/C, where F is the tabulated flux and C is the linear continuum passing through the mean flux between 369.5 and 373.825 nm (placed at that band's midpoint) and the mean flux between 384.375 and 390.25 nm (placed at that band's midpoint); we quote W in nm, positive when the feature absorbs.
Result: 0.45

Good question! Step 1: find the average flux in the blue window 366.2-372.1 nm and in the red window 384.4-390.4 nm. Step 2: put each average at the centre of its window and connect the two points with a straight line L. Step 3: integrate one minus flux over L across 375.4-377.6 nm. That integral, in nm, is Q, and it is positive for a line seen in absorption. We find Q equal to 0.08 nm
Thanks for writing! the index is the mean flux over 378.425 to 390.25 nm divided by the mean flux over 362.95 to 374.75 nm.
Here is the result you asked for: 1.06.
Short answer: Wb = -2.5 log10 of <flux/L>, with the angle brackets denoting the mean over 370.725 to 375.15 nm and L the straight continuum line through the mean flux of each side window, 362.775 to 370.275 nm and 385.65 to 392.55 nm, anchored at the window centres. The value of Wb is 0.17 mag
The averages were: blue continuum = 4.93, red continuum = 5.21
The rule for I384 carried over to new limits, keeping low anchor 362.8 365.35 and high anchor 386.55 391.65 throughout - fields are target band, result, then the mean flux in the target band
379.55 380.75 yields 0.07 nm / 4.79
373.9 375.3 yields 0.24 nm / 4.11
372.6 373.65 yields 0.12 nm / 4.37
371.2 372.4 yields 0.10 nm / 4.5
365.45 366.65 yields -0.07 nm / 5.07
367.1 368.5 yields -0.05 nm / 5.02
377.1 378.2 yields -0.06 nm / 5.33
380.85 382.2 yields -0.05 nm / 5.31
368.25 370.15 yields 0.05 nm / 4.75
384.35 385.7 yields -0.16 nm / 5.82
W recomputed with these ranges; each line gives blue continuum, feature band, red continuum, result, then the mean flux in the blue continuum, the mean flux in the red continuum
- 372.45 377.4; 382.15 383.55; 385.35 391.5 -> 0.29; 4.45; 5.26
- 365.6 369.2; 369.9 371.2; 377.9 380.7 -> 0.14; 5.04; 5.26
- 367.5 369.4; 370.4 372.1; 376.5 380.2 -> 0.11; 4.92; 5.05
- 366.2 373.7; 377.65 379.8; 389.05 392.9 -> -0.28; 4.73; 5.14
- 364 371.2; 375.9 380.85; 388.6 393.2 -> -0.21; 4.88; 4.93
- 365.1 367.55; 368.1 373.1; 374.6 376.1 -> 0.21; 5.1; 4.52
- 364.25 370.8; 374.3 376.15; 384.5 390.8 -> 0.23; 4.88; 5.31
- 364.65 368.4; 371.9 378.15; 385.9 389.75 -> 0.68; 5.02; 5.13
